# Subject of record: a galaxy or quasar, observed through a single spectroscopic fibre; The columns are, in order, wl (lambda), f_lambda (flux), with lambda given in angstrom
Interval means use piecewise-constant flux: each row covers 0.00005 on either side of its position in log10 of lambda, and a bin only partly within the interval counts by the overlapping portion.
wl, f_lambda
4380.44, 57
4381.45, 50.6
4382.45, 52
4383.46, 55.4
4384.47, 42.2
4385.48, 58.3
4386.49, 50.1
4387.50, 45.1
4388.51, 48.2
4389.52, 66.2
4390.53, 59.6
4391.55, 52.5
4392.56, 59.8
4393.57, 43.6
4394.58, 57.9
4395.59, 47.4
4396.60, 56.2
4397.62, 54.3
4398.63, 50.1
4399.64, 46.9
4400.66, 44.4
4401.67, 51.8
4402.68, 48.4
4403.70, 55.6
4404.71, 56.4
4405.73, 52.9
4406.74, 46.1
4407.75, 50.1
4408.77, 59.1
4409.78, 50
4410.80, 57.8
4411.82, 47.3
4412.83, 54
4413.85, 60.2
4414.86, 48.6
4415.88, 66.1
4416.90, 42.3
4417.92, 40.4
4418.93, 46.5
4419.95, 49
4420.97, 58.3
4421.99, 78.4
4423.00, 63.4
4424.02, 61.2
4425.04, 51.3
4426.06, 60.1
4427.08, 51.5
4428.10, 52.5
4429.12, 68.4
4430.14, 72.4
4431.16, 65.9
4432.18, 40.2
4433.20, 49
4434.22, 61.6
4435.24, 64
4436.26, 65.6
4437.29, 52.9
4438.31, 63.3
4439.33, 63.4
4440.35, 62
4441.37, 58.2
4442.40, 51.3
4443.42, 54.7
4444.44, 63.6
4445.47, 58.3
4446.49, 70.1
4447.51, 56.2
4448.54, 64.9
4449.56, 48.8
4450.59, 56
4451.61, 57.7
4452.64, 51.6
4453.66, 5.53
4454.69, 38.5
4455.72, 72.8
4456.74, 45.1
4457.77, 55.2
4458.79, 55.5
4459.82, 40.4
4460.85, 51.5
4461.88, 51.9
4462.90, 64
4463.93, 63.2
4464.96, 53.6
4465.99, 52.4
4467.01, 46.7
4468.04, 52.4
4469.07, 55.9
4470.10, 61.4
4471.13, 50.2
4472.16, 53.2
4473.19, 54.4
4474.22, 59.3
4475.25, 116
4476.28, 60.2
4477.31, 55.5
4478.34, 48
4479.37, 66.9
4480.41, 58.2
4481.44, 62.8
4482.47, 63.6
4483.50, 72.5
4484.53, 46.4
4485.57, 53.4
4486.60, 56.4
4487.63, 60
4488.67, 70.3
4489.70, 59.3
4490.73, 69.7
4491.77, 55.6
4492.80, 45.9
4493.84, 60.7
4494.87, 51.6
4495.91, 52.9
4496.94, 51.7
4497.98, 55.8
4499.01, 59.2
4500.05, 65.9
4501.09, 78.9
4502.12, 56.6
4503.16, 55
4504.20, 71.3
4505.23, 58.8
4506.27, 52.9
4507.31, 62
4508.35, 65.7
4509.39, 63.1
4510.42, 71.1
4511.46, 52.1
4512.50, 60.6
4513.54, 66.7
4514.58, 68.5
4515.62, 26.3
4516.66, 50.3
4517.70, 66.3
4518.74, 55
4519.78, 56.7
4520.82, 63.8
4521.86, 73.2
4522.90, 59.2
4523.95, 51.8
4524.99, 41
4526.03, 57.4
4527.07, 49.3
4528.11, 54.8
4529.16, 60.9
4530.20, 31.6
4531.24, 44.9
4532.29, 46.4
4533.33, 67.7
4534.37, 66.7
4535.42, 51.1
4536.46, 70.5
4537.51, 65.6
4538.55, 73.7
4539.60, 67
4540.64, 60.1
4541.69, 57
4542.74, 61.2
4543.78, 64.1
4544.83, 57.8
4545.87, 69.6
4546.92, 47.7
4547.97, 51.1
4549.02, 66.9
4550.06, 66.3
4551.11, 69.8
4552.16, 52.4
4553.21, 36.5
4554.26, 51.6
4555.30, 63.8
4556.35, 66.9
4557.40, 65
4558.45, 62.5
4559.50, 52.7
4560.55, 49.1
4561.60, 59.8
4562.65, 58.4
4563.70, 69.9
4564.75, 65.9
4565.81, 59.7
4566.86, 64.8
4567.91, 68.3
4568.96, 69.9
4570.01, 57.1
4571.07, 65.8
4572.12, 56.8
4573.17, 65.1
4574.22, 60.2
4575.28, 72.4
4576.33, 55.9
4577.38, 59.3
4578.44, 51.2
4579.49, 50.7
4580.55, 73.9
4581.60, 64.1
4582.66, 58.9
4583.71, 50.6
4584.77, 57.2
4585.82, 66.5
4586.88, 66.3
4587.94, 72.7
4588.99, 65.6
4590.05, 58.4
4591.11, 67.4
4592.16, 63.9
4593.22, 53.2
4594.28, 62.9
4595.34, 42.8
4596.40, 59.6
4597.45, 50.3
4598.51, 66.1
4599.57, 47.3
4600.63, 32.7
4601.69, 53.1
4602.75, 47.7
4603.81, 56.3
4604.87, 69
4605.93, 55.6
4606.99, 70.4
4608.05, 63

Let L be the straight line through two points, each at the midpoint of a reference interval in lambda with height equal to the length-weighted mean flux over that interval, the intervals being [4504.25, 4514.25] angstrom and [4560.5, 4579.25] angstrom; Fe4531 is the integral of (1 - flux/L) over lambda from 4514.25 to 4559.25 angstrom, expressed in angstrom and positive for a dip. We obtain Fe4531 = 2.98 angstrom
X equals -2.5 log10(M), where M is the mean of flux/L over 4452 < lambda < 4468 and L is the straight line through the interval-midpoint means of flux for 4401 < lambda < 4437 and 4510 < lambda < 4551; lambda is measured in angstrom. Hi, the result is 0.13 mag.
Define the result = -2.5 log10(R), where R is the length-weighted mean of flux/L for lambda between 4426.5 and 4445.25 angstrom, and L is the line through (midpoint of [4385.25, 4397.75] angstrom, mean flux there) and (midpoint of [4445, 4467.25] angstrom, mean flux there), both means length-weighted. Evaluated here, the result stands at -0.11 mag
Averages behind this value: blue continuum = 53.6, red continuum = 52.8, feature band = 58.9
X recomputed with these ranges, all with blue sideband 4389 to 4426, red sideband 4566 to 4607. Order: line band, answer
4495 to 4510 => -0.07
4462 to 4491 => -0.07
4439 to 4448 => -0.09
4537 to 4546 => -0.10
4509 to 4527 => 0.00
